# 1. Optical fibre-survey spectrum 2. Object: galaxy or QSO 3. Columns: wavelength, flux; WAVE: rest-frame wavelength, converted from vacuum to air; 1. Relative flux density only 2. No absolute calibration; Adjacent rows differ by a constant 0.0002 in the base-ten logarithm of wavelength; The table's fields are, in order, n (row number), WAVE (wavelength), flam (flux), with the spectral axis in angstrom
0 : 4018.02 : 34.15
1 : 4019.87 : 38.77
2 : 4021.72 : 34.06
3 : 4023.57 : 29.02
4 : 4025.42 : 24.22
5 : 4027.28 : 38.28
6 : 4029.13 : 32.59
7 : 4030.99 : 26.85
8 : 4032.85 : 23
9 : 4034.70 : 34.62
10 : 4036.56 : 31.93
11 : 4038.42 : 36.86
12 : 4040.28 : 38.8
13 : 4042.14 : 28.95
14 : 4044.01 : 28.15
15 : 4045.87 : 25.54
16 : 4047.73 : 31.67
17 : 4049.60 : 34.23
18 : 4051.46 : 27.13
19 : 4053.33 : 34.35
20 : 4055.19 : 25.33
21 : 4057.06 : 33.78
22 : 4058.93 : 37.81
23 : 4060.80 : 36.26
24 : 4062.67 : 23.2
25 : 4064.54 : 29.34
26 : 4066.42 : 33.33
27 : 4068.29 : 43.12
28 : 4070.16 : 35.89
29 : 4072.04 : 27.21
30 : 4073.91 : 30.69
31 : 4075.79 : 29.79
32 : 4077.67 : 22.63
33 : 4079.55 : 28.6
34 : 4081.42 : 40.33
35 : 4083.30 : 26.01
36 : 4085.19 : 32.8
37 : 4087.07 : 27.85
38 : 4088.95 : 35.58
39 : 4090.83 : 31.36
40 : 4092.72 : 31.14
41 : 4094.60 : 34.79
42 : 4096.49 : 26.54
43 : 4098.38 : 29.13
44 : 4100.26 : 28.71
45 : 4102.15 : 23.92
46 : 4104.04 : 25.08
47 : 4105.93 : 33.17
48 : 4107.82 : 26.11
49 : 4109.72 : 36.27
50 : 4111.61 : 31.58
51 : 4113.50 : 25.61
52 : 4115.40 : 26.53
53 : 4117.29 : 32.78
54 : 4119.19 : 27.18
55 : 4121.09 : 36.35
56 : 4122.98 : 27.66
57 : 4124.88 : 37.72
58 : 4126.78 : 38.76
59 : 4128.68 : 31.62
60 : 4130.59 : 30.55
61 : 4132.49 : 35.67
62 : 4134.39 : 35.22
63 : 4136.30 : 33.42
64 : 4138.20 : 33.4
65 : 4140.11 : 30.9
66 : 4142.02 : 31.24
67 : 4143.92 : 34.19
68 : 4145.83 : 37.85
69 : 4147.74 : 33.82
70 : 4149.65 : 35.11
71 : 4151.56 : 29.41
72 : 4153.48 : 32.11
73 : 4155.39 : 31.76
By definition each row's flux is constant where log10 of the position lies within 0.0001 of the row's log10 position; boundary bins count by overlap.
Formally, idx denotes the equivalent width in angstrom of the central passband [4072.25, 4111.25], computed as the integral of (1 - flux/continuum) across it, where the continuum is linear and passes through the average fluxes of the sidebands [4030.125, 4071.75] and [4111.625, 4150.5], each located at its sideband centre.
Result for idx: 2.7 angstrom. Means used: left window 31.8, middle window 30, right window 32.8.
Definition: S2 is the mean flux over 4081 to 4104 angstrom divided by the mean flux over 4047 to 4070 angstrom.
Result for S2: 0.93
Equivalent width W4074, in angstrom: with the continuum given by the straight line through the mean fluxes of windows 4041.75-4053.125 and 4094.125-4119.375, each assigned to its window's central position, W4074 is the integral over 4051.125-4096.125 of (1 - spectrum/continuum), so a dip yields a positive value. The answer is -3.4 angstrom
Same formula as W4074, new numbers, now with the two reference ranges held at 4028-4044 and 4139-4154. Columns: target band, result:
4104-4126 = 1.3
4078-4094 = 0.4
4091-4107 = 1.6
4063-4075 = -0.3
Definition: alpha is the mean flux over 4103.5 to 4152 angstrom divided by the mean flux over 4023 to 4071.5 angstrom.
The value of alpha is 1.02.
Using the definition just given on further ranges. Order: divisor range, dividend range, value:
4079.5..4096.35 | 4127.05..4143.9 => 1.03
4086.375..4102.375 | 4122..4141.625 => 1.11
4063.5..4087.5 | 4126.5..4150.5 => 1.08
